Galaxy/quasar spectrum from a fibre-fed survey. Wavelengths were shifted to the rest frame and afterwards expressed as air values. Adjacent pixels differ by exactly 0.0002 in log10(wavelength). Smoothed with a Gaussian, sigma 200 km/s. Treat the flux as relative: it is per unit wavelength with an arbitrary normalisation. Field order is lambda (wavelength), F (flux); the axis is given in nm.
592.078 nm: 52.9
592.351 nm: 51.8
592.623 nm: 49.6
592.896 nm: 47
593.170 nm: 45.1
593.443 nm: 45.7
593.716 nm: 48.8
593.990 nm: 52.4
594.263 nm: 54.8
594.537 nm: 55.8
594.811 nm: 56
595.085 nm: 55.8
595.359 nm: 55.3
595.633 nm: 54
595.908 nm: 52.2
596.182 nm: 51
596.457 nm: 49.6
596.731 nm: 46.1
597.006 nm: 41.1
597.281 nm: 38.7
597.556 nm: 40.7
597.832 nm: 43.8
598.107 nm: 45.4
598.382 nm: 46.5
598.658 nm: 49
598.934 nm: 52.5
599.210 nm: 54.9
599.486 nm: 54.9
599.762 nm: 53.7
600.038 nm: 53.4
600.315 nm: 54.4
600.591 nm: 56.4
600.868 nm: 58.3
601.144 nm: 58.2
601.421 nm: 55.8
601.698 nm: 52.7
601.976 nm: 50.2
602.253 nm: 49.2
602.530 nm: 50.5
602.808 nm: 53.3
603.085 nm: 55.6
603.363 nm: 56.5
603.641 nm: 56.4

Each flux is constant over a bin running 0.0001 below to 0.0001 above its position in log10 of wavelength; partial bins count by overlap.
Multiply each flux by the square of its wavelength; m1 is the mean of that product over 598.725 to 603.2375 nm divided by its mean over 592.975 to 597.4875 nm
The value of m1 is 1.10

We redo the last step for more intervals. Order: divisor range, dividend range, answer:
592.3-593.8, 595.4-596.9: 1.07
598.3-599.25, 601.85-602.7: 1.00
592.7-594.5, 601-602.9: 1.10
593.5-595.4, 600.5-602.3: 1.04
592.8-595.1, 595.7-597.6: 0.91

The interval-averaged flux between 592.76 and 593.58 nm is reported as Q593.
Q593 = 45.9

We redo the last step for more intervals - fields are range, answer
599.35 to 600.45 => 54.1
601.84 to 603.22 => 51.8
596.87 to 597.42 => 39.9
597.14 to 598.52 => 43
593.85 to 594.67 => 54.3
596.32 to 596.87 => 47.9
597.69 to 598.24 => 44.5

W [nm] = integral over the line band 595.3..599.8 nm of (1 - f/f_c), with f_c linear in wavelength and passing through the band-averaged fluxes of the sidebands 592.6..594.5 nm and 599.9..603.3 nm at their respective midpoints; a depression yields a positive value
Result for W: 0.27 nm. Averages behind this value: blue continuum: 49.4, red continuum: 54.1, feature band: 48.6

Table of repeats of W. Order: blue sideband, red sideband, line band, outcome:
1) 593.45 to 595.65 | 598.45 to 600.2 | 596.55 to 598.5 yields 0.36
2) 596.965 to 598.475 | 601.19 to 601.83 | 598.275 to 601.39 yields -0.29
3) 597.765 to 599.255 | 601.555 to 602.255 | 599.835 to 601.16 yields -0.16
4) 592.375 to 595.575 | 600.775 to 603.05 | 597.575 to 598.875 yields 0.16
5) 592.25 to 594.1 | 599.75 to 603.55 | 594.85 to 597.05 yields -0.04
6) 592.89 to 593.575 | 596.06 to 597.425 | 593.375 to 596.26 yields -0.48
